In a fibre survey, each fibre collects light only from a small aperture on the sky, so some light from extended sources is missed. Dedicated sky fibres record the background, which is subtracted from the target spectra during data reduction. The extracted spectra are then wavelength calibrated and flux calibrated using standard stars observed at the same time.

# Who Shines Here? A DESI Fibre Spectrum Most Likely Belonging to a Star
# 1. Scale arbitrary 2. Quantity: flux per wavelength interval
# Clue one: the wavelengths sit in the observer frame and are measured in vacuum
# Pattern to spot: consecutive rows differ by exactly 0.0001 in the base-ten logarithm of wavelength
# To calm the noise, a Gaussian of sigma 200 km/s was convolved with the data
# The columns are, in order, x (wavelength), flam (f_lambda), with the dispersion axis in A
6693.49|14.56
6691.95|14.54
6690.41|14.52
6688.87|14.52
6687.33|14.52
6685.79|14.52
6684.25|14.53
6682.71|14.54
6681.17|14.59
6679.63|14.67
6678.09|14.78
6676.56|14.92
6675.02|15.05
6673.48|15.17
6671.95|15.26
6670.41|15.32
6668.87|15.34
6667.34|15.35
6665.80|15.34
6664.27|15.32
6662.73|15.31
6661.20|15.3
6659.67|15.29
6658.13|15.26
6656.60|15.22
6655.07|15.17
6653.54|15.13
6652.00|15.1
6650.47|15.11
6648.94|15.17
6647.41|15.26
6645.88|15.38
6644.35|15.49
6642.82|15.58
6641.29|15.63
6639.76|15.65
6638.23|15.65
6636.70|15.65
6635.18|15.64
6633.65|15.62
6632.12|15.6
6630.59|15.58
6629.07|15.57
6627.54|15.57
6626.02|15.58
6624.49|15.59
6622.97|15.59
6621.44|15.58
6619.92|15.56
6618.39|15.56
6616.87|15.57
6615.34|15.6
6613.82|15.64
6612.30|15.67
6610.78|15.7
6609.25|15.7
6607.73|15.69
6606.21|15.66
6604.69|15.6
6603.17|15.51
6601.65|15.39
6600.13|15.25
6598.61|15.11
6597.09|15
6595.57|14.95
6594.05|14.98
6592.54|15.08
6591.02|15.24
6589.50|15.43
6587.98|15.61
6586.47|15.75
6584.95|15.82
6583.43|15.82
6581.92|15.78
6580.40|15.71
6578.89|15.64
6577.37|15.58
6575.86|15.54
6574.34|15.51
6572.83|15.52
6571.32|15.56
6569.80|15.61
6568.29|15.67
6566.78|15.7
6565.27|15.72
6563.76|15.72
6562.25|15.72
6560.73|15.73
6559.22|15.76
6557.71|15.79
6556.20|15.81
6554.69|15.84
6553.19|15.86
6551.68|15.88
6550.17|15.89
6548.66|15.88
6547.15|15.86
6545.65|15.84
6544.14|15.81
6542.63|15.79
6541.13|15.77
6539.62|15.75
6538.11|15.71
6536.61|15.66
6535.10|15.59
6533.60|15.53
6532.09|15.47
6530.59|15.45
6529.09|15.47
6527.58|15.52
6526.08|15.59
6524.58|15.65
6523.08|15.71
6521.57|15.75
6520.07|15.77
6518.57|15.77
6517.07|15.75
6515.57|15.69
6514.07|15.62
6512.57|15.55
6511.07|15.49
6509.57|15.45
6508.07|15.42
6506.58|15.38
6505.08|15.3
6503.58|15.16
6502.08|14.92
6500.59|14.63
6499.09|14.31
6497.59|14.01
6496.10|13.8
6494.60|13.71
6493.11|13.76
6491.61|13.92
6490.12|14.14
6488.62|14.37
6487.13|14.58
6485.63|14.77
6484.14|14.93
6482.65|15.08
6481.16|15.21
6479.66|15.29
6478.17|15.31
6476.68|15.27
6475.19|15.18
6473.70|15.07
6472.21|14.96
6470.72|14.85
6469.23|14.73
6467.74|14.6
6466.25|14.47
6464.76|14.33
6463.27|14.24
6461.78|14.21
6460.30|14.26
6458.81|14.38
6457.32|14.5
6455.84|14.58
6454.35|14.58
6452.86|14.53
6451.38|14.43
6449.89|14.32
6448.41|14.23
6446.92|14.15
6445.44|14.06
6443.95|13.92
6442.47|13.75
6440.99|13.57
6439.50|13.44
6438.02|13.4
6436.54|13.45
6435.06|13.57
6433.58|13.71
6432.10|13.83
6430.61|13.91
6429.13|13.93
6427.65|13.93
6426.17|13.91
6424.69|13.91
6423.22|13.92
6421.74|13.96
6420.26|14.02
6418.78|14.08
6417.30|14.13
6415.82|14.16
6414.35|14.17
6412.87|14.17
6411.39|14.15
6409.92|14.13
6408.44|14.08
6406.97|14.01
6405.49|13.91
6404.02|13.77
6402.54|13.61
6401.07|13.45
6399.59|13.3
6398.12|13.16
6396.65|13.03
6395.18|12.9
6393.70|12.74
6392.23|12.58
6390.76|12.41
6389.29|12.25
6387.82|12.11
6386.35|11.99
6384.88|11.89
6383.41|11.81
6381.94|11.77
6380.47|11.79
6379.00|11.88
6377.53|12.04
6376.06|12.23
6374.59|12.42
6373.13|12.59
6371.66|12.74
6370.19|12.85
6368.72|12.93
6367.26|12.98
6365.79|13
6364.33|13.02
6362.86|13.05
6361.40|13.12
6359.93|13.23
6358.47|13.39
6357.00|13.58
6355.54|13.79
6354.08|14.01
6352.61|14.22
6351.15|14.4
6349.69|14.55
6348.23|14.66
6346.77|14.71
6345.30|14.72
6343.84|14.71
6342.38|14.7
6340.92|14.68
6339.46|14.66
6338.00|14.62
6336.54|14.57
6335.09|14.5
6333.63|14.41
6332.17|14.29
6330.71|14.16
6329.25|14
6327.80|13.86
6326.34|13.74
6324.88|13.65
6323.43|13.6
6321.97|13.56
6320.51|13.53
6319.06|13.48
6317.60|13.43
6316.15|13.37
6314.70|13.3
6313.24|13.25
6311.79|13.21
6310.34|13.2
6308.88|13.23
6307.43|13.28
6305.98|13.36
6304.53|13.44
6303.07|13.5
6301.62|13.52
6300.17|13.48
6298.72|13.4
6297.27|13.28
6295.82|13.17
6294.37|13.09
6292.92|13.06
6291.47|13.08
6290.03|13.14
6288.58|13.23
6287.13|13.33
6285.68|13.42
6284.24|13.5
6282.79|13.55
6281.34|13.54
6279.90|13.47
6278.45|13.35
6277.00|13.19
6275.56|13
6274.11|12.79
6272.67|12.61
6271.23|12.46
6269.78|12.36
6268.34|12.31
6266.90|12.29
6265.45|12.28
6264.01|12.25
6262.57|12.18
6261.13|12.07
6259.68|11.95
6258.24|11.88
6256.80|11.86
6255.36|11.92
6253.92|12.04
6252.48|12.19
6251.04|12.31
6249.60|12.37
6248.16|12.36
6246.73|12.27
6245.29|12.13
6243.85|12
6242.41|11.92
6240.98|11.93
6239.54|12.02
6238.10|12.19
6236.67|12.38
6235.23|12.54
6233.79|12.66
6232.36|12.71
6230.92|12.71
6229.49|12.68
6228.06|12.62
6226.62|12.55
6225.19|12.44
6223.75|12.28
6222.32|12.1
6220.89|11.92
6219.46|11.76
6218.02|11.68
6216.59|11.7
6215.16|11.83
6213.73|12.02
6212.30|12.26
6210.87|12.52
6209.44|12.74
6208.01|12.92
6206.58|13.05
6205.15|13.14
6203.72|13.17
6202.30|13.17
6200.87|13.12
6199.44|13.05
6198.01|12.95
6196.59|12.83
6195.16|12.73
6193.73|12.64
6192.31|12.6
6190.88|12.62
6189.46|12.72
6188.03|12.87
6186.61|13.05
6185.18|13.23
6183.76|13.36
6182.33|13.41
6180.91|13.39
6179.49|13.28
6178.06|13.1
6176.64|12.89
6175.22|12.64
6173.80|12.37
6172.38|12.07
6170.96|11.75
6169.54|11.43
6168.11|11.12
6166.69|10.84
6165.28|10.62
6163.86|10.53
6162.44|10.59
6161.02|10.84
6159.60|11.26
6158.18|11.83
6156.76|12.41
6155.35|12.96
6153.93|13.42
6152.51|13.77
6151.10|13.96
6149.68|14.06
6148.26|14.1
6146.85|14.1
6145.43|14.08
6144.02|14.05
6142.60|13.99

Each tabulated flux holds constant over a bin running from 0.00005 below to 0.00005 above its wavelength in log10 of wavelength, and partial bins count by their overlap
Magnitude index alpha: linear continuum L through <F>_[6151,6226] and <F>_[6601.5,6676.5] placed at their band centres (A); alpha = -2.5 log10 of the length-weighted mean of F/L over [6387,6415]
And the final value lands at 0.04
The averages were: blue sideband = 12.4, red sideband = 15.4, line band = 13.4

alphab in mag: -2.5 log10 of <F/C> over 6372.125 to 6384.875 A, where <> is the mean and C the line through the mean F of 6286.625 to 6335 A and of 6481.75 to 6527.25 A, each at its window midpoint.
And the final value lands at 0.16 mag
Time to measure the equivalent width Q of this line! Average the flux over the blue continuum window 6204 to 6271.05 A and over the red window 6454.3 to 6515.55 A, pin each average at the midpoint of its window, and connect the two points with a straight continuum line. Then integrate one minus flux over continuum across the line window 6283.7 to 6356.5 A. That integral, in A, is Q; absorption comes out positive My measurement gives -3.77 A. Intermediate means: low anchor 12.3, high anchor 14.8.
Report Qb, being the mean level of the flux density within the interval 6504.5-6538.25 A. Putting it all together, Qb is 15.6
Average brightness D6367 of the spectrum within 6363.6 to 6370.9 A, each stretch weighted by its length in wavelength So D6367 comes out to 13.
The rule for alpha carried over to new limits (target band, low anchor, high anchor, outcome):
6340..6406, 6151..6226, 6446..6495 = 0.053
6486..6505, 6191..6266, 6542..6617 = 0.039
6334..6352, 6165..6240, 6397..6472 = -0.092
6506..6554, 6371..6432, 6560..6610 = -0.060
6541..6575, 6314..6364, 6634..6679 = -0.060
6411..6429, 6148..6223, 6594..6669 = 0.000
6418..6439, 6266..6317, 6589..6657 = 0.022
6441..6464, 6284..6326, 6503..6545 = 0.045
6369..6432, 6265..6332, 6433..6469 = 0.053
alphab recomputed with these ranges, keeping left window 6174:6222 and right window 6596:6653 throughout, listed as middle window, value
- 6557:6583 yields -0.04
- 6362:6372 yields 0.07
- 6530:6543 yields -0.05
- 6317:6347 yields -0.04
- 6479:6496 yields 0.01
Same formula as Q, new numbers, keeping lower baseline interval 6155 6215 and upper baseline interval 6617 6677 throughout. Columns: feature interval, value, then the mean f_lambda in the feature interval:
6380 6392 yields 1.5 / 12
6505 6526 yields -1.5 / 15.6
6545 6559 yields -1.0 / 15.9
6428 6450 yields 0.4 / 13.8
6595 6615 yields -0.4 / 15.5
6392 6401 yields 0.5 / 13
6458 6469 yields -0.1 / 14.4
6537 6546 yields -0.6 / 15.8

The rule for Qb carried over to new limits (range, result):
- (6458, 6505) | 14.6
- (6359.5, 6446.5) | 13.3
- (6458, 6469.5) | 14.4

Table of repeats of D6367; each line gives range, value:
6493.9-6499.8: 14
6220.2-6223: 12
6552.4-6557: 15.9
